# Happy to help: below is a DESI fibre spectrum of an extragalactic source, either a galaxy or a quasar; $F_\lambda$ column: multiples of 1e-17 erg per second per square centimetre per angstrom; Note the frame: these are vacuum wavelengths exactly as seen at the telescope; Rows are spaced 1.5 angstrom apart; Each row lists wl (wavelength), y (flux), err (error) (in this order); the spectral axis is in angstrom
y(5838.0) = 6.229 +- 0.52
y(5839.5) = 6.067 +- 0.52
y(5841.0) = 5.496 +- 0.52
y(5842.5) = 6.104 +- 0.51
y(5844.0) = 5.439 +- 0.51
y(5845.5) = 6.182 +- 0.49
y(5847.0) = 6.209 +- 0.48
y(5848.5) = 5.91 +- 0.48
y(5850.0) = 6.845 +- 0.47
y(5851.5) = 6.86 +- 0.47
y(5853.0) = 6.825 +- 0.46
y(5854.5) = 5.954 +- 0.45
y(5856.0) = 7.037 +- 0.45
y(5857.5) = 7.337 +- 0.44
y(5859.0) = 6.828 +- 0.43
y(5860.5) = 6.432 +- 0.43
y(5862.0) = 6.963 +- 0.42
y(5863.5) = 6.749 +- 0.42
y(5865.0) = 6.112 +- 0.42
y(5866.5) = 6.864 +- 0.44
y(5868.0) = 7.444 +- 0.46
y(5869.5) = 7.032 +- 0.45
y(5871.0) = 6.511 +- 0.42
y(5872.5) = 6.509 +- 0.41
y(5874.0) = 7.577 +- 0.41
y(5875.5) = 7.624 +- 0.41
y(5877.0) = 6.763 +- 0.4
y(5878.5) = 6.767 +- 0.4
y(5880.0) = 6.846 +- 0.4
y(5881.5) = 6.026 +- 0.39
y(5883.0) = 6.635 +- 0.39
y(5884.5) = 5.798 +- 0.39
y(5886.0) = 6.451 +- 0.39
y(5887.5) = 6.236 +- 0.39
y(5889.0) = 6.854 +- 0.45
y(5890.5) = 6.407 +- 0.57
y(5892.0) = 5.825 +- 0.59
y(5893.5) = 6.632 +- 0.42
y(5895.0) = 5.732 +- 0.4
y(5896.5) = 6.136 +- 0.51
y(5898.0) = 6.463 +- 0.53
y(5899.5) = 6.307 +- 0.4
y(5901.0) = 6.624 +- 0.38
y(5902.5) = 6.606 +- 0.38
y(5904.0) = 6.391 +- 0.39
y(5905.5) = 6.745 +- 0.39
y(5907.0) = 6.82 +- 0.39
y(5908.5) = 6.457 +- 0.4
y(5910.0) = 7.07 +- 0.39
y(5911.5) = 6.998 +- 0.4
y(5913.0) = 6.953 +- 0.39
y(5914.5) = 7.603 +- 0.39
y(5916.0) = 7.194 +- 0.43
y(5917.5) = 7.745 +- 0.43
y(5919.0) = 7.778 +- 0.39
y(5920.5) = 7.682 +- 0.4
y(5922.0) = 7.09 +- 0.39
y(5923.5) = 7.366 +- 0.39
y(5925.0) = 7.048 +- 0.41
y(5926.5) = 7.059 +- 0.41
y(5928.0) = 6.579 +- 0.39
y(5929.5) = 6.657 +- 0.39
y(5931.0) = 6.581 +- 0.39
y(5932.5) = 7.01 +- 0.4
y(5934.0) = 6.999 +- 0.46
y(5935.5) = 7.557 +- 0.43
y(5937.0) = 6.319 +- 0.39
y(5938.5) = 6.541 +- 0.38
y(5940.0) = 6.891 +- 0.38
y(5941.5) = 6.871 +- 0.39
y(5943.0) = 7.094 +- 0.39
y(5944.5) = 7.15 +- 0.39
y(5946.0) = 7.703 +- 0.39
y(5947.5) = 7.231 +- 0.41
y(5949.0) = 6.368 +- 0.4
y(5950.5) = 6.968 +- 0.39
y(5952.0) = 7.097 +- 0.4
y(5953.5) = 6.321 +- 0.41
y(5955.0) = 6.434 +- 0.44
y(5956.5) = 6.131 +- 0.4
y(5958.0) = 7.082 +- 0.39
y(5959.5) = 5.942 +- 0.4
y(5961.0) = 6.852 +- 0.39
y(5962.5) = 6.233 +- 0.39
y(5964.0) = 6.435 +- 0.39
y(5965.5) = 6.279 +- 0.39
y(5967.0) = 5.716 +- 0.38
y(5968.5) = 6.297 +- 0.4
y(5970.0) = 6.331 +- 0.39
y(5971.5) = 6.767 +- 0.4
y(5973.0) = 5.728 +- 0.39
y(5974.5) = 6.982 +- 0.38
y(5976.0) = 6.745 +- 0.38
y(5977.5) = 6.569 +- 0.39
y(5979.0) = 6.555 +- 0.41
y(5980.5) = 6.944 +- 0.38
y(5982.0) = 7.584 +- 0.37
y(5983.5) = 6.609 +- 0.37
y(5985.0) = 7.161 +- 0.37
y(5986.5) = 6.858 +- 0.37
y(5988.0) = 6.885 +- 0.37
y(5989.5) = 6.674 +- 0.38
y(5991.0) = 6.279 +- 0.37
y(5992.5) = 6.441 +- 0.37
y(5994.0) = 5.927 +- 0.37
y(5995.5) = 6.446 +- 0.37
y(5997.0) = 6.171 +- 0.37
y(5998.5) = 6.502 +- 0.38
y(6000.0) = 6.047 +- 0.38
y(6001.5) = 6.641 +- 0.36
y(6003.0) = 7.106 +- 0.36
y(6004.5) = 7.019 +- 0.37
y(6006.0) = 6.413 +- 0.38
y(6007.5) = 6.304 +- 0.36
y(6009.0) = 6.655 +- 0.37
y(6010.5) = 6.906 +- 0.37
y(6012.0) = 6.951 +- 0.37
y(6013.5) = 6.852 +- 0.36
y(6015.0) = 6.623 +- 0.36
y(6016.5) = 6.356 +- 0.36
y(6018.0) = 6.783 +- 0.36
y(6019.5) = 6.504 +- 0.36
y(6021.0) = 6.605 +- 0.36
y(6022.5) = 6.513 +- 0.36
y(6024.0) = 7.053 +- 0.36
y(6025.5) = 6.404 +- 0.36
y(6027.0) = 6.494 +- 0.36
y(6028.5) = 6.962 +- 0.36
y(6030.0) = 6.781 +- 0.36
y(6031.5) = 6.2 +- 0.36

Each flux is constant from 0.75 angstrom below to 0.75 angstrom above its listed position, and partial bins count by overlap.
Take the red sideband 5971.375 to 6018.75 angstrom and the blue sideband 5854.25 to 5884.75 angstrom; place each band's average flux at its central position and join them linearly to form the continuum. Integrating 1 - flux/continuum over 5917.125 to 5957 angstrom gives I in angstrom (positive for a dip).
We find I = -1.6 angstrom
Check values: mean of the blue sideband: 6.78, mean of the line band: 6.97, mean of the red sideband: 6.64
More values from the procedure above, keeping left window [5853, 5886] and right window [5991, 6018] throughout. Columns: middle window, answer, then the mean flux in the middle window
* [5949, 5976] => 0.6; 6.45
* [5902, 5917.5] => -0.6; 6.93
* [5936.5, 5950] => -0.6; 6.92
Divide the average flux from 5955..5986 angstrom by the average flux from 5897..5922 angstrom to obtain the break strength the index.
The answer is 0.94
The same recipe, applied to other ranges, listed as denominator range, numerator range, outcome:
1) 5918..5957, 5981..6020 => 0.96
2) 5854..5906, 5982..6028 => 1.00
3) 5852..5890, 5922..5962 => 1.02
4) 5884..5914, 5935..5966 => 1.04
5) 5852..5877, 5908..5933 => 1.04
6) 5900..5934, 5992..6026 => 0.94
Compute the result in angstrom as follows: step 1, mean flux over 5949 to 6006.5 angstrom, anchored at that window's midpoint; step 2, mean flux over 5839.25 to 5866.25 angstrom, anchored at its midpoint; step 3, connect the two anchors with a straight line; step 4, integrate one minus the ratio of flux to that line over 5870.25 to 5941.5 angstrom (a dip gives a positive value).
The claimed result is -3.3 angstrom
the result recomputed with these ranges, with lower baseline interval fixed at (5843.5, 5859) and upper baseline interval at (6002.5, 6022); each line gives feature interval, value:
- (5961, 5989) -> 0.19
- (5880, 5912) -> 0.51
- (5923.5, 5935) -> -0.54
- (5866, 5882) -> -0.98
